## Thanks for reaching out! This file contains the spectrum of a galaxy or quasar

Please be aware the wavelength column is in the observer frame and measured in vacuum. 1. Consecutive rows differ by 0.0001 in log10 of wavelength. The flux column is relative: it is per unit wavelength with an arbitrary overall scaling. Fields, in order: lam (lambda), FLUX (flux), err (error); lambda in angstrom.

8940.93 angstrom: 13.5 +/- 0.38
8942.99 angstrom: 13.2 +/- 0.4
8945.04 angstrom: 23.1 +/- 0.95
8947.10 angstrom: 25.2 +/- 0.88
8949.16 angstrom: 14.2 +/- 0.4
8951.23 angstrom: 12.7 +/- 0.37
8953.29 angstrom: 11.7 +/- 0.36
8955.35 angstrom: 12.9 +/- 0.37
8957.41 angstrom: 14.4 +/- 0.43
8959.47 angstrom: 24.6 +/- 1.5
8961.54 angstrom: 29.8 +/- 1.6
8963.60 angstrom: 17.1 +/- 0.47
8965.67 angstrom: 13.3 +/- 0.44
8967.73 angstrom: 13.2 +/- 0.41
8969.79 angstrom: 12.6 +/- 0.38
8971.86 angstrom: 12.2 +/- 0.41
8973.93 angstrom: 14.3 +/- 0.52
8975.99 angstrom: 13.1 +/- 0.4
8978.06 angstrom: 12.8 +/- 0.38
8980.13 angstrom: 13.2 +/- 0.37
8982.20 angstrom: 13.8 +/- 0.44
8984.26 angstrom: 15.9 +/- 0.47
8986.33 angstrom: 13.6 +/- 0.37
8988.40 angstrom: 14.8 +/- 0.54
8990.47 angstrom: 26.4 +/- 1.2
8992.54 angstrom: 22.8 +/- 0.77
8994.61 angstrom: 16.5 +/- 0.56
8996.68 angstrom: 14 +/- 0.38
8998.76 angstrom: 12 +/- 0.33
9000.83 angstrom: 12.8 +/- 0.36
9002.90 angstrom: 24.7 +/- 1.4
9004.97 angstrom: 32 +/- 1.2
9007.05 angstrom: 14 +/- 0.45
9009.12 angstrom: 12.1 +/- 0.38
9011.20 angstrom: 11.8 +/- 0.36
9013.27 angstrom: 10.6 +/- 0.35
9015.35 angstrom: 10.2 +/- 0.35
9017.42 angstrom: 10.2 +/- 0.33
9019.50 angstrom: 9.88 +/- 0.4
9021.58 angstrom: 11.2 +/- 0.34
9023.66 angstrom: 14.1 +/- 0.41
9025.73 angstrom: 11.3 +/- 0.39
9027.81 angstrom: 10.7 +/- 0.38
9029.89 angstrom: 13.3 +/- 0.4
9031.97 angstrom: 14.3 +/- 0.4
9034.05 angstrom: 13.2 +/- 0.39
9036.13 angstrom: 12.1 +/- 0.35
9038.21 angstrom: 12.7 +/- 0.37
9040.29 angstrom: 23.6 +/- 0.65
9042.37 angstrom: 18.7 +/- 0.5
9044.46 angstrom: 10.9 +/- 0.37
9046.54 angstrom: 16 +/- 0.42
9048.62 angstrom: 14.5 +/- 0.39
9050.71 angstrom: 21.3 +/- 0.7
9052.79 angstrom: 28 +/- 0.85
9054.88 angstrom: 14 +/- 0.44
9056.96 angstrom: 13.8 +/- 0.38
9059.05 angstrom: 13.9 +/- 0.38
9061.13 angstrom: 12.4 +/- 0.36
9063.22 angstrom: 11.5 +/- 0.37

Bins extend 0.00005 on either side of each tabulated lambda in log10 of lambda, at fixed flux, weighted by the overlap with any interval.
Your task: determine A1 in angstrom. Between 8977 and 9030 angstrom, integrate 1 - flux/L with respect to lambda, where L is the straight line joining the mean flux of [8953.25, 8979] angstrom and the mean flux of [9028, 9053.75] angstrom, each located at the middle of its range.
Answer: 3.9 angstrom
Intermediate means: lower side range 15.7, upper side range 16.3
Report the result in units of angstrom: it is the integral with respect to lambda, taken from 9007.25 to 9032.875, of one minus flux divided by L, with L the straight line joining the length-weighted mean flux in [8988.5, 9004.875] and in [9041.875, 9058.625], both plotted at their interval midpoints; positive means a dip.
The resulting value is 9.1 angstrom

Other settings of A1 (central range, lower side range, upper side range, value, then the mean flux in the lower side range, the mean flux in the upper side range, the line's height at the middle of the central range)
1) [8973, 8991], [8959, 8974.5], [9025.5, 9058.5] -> 1.77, 16.9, 15.6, 16.7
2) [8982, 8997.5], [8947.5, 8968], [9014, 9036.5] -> -3.28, 16.8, 11.8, 14.4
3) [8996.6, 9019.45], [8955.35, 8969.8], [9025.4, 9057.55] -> 2.56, 17.9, 15.6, 16.6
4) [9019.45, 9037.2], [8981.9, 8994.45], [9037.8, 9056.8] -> 5.44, 18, 17.7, 17.8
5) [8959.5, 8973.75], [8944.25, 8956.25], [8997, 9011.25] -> -0.07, 16.5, 17.3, 16.8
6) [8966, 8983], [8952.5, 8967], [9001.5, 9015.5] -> 4.17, 17.7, 16.8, 17.4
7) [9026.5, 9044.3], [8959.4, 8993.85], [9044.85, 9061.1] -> 2.28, 16.5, 16.8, 16.7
